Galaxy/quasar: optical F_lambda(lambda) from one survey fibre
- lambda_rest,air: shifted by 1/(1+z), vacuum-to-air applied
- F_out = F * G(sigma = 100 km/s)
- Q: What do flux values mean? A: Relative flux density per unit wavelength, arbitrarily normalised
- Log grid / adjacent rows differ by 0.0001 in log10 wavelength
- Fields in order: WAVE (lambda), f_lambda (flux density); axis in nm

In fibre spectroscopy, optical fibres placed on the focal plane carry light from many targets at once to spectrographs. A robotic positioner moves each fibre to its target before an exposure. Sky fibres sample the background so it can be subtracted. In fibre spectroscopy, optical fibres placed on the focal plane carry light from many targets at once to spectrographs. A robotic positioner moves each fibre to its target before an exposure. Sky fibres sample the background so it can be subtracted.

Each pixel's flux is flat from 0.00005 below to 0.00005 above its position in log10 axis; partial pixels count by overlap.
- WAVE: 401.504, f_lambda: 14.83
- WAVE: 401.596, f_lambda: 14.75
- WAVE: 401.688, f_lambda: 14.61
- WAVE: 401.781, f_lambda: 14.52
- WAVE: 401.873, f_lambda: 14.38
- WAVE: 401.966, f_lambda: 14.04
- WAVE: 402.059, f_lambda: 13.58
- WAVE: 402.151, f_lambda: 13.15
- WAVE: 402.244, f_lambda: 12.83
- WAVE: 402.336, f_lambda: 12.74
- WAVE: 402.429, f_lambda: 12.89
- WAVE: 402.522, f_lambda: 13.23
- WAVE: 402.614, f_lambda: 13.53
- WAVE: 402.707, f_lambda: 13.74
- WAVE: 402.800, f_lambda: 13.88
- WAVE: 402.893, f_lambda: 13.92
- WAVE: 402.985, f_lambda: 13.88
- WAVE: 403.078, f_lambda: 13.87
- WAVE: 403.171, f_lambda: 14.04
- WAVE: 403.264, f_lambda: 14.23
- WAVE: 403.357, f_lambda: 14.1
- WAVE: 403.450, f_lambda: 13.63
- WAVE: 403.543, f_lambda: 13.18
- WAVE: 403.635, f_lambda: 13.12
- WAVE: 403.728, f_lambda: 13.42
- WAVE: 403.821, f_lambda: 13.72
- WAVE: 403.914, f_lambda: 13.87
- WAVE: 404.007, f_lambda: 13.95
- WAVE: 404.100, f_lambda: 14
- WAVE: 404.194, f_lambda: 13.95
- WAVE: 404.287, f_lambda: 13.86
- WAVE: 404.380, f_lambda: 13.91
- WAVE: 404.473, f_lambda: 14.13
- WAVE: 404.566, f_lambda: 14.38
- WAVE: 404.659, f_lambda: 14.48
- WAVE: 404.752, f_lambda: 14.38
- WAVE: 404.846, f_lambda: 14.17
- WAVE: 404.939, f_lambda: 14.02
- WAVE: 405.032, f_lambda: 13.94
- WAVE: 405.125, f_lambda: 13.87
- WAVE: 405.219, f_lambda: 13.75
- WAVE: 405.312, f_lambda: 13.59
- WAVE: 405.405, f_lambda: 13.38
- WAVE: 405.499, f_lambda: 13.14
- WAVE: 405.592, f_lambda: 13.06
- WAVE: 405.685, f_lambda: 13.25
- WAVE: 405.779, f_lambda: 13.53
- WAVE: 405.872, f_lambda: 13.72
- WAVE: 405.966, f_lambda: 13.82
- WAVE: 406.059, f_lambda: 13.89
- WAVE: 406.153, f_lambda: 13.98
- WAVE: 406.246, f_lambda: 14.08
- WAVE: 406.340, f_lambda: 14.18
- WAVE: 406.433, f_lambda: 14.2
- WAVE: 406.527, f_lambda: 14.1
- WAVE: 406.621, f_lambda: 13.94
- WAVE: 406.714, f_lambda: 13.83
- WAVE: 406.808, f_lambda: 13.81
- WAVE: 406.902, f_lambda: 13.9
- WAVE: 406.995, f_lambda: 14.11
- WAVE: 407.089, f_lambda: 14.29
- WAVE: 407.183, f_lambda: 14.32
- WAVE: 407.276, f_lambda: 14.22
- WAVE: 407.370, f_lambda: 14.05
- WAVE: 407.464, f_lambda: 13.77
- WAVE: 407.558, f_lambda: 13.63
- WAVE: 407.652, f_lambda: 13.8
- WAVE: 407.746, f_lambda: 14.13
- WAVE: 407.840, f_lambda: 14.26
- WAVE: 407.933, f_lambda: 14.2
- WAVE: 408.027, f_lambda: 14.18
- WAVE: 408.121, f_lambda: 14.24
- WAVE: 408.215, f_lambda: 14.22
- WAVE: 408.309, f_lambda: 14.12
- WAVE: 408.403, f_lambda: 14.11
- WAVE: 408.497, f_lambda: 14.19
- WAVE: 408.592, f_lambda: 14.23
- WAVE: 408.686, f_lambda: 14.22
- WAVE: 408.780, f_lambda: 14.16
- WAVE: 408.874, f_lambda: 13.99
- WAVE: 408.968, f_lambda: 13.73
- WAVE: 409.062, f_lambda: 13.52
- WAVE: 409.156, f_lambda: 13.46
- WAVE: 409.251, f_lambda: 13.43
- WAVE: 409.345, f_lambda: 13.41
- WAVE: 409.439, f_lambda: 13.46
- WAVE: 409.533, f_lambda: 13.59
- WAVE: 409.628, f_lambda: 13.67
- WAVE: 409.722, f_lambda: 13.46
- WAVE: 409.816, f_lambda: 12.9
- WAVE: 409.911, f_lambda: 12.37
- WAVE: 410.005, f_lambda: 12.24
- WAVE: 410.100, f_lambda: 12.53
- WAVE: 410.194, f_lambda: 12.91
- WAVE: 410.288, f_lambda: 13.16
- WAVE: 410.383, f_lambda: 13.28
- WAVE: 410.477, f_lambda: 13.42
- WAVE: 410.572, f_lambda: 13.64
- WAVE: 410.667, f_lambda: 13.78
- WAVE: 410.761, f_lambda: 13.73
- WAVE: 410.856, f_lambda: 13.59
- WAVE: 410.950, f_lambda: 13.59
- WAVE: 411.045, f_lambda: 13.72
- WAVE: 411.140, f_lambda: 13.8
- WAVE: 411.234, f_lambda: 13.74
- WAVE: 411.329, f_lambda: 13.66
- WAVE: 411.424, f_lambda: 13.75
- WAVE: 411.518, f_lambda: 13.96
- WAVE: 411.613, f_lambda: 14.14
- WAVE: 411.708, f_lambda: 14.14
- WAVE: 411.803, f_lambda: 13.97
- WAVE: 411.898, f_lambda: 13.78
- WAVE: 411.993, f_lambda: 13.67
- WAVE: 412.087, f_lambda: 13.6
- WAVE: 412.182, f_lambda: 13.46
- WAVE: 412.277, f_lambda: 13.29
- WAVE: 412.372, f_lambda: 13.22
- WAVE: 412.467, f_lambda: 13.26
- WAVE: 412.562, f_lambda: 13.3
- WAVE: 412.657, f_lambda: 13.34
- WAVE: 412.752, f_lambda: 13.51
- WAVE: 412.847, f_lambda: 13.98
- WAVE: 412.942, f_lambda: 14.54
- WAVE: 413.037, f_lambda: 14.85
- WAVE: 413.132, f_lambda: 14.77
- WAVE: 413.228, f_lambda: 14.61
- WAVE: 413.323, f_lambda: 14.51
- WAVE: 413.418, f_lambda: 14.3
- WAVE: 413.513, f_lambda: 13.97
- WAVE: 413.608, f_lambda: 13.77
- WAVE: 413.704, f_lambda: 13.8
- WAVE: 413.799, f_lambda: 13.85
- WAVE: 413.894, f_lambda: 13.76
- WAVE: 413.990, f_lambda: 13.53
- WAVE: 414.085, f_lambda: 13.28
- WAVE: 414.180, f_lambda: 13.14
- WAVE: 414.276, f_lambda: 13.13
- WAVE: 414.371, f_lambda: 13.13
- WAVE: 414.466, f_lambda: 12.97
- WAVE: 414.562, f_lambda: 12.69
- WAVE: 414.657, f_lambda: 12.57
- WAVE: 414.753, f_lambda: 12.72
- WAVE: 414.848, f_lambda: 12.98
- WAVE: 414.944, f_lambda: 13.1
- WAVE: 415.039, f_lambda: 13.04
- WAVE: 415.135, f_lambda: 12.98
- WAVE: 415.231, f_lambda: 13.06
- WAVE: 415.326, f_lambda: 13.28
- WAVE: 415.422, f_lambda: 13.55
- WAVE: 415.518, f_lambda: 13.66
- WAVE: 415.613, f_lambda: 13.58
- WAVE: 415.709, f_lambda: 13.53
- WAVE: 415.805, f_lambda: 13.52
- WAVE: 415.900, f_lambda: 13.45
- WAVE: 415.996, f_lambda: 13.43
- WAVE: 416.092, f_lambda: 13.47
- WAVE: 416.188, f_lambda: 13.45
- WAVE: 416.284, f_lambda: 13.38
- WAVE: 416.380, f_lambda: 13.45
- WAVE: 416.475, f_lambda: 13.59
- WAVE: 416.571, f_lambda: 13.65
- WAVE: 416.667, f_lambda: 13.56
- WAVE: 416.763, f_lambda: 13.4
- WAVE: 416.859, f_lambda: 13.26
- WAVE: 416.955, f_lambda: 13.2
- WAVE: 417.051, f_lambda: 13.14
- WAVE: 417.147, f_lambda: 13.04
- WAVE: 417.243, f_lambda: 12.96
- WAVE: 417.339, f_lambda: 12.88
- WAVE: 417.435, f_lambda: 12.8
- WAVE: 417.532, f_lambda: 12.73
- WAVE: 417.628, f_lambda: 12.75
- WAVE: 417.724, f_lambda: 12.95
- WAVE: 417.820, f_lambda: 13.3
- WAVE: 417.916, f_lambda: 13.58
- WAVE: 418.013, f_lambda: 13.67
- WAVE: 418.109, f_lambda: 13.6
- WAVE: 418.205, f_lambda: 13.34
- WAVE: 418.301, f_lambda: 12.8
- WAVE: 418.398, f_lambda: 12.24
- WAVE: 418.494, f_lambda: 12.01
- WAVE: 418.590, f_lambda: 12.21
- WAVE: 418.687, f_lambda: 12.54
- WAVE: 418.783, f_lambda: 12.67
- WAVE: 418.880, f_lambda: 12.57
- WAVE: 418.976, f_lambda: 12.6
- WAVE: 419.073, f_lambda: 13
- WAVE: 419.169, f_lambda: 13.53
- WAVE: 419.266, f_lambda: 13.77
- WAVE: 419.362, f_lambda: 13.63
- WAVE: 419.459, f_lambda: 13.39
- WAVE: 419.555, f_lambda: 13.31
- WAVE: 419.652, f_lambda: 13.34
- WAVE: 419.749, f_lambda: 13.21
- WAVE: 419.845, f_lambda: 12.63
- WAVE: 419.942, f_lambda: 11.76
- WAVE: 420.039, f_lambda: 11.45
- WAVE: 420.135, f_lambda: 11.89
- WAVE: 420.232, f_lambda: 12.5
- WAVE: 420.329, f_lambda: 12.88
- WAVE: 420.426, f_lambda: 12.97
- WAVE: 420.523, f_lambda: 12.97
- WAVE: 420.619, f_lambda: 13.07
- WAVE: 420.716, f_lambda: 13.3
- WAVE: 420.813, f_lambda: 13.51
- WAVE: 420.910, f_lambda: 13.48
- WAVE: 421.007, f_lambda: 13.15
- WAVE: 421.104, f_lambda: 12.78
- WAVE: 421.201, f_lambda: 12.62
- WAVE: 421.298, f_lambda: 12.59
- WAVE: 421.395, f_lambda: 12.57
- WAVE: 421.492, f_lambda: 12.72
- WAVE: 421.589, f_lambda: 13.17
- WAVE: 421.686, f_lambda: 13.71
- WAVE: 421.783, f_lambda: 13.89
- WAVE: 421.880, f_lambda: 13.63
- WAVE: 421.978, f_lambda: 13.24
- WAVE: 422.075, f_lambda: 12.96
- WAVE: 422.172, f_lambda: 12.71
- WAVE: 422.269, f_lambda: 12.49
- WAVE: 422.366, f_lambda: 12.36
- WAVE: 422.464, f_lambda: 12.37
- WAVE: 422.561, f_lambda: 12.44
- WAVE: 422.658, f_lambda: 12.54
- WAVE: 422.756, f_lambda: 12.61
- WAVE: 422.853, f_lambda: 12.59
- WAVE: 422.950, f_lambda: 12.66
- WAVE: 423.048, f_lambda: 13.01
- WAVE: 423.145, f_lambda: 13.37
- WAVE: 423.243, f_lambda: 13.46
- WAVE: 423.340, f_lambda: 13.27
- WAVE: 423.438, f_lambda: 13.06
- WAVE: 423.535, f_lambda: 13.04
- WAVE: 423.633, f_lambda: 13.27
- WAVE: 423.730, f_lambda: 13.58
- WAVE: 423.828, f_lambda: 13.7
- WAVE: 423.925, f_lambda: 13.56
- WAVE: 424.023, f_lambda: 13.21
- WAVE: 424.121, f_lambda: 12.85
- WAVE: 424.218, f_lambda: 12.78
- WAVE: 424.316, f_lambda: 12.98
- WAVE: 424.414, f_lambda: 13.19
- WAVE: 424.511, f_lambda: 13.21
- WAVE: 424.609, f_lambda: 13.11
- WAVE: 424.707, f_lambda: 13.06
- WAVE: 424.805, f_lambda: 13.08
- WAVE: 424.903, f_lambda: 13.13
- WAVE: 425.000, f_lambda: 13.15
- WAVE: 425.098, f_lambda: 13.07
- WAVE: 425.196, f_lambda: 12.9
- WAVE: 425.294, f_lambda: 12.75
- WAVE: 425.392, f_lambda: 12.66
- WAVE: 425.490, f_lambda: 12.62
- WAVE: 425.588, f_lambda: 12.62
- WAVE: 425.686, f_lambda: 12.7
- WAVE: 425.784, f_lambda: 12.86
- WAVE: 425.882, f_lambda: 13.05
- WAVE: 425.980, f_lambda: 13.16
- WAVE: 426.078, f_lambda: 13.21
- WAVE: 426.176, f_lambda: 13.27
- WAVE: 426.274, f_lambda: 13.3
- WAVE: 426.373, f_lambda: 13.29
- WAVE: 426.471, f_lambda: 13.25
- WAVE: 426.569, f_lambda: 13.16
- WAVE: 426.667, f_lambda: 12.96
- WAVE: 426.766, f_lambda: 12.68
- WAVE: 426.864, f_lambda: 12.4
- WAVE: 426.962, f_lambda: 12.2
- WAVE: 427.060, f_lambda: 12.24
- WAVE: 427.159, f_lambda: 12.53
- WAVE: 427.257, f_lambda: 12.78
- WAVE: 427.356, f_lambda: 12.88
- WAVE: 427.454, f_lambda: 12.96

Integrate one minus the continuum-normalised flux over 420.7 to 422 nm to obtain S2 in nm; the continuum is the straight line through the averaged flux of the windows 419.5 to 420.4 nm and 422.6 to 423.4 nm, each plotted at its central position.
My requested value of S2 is -0.044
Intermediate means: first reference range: 12.6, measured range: 13.2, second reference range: 12.9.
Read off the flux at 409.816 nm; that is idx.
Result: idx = 12.9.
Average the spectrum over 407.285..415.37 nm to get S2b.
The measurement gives 13.6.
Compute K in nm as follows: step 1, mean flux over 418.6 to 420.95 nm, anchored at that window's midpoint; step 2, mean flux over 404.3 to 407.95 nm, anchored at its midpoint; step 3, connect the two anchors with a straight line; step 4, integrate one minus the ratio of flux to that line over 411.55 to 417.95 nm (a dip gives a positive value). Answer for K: -0.09 nm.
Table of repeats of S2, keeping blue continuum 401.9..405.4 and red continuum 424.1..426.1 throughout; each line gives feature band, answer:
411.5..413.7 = -0.08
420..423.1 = 0.06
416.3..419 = 0.04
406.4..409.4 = -0.09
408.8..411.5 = 0.02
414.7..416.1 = 0.00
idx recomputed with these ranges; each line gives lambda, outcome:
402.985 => 13.88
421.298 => 12.59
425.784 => 12.86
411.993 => 13.67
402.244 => 12.83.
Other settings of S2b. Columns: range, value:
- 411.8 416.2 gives 13.5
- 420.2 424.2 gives 13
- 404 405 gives 14.1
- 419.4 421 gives 12.9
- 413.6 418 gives 13.3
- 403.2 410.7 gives 13.8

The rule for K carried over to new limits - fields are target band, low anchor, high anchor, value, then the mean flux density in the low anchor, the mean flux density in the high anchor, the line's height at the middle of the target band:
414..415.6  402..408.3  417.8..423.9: 0.02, 13.8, 13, 13.3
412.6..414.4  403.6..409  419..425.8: -0.05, 13.9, 13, 13.5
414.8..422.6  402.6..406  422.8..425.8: 0.12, 13.8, 13.1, 13.3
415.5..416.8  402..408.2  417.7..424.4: -0.03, 13.8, 13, 13.2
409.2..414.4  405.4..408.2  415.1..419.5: -0.02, 13.9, 13.2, 13.6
